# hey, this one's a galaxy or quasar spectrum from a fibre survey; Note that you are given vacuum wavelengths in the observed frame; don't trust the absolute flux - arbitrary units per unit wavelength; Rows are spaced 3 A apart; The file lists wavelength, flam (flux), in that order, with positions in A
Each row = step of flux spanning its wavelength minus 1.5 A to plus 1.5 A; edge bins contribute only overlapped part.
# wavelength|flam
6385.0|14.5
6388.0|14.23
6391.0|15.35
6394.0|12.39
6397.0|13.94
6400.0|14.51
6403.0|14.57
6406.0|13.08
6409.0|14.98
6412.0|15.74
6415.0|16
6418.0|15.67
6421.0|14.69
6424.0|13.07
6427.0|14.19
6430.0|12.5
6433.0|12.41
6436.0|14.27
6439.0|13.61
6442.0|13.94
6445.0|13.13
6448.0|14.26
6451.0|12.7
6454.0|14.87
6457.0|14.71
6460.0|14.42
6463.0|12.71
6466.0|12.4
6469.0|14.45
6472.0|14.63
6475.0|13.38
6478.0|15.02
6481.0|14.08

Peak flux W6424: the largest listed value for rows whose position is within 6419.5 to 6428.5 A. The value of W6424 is 14.69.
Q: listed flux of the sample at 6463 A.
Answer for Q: 12.71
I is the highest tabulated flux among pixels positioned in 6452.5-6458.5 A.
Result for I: 14.87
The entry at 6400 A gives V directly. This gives 14.51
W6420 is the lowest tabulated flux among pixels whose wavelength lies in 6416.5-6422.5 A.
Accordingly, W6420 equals 14.69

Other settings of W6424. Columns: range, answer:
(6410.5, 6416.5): 16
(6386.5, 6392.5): 15.35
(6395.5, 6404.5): 14.57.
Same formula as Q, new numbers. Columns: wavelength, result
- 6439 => 13.61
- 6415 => 16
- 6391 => 15.35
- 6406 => 13.08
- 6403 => 14.57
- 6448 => 14.26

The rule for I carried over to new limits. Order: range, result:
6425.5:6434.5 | 14.19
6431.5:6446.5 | 14.27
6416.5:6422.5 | 15.67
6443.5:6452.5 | 14.26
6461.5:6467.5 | 12.71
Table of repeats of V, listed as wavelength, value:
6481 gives 14.08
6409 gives 14.98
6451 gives 12.7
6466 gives 12.4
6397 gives 13.94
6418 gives 15.67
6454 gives 14.87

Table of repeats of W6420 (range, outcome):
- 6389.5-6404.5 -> 12.39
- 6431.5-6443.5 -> 12.41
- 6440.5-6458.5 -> 12.7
